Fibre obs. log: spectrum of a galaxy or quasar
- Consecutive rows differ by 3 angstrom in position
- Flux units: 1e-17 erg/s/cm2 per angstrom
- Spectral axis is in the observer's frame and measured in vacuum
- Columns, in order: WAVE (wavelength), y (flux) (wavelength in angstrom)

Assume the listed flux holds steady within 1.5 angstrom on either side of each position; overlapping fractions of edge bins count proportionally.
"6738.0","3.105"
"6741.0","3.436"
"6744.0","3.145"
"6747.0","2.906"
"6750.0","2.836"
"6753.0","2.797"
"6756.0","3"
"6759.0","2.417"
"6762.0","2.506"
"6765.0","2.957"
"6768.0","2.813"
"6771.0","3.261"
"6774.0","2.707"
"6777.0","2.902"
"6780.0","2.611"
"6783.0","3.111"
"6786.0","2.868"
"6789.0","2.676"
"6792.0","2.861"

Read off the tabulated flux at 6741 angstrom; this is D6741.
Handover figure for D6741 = 3.436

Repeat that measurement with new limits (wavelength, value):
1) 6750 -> 2.836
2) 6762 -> 2.506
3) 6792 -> 2.861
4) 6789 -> 2.676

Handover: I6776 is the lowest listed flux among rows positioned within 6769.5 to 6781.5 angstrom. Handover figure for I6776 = 2.611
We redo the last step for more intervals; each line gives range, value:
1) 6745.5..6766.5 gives 2.417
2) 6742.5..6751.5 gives 2.836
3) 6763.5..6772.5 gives 2.813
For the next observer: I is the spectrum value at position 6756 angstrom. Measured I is 3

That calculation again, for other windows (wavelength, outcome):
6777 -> 2.902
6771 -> 3.261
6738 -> 3.105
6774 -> 2.707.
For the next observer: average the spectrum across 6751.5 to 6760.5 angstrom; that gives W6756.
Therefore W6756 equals 2.74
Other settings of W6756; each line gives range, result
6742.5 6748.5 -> 3.03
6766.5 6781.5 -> 2.86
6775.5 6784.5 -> 2.87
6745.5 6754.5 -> 2.85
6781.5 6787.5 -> 2.99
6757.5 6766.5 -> 2.63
